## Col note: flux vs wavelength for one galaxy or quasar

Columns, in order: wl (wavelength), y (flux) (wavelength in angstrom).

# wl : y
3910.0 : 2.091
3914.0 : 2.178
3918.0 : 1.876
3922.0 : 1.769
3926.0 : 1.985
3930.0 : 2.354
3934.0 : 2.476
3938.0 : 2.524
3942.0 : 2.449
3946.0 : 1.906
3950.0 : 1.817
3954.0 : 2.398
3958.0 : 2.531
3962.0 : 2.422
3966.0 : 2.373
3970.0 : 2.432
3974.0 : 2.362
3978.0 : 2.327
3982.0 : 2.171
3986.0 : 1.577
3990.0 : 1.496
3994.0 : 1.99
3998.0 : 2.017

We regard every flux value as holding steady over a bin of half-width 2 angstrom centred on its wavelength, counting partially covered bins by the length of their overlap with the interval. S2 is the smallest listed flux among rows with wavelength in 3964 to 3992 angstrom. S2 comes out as 1.496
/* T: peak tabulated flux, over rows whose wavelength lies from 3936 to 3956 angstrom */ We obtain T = 2.524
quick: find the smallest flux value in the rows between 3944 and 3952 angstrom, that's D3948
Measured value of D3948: 1.817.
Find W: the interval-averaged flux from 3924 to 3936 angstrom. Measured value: 2.27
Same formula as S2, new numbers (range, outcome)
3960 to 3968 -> 2.373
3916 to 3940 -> 1.769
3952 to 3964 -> 2.398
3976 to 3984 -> 2.171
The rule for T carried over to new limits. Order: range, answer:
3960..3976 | 2.432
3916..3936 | 2.476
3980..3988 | 2.171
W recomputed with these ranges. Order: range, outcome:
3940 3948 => 2.18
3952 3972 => 2.43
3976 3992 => 1.89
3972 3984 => 2.29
